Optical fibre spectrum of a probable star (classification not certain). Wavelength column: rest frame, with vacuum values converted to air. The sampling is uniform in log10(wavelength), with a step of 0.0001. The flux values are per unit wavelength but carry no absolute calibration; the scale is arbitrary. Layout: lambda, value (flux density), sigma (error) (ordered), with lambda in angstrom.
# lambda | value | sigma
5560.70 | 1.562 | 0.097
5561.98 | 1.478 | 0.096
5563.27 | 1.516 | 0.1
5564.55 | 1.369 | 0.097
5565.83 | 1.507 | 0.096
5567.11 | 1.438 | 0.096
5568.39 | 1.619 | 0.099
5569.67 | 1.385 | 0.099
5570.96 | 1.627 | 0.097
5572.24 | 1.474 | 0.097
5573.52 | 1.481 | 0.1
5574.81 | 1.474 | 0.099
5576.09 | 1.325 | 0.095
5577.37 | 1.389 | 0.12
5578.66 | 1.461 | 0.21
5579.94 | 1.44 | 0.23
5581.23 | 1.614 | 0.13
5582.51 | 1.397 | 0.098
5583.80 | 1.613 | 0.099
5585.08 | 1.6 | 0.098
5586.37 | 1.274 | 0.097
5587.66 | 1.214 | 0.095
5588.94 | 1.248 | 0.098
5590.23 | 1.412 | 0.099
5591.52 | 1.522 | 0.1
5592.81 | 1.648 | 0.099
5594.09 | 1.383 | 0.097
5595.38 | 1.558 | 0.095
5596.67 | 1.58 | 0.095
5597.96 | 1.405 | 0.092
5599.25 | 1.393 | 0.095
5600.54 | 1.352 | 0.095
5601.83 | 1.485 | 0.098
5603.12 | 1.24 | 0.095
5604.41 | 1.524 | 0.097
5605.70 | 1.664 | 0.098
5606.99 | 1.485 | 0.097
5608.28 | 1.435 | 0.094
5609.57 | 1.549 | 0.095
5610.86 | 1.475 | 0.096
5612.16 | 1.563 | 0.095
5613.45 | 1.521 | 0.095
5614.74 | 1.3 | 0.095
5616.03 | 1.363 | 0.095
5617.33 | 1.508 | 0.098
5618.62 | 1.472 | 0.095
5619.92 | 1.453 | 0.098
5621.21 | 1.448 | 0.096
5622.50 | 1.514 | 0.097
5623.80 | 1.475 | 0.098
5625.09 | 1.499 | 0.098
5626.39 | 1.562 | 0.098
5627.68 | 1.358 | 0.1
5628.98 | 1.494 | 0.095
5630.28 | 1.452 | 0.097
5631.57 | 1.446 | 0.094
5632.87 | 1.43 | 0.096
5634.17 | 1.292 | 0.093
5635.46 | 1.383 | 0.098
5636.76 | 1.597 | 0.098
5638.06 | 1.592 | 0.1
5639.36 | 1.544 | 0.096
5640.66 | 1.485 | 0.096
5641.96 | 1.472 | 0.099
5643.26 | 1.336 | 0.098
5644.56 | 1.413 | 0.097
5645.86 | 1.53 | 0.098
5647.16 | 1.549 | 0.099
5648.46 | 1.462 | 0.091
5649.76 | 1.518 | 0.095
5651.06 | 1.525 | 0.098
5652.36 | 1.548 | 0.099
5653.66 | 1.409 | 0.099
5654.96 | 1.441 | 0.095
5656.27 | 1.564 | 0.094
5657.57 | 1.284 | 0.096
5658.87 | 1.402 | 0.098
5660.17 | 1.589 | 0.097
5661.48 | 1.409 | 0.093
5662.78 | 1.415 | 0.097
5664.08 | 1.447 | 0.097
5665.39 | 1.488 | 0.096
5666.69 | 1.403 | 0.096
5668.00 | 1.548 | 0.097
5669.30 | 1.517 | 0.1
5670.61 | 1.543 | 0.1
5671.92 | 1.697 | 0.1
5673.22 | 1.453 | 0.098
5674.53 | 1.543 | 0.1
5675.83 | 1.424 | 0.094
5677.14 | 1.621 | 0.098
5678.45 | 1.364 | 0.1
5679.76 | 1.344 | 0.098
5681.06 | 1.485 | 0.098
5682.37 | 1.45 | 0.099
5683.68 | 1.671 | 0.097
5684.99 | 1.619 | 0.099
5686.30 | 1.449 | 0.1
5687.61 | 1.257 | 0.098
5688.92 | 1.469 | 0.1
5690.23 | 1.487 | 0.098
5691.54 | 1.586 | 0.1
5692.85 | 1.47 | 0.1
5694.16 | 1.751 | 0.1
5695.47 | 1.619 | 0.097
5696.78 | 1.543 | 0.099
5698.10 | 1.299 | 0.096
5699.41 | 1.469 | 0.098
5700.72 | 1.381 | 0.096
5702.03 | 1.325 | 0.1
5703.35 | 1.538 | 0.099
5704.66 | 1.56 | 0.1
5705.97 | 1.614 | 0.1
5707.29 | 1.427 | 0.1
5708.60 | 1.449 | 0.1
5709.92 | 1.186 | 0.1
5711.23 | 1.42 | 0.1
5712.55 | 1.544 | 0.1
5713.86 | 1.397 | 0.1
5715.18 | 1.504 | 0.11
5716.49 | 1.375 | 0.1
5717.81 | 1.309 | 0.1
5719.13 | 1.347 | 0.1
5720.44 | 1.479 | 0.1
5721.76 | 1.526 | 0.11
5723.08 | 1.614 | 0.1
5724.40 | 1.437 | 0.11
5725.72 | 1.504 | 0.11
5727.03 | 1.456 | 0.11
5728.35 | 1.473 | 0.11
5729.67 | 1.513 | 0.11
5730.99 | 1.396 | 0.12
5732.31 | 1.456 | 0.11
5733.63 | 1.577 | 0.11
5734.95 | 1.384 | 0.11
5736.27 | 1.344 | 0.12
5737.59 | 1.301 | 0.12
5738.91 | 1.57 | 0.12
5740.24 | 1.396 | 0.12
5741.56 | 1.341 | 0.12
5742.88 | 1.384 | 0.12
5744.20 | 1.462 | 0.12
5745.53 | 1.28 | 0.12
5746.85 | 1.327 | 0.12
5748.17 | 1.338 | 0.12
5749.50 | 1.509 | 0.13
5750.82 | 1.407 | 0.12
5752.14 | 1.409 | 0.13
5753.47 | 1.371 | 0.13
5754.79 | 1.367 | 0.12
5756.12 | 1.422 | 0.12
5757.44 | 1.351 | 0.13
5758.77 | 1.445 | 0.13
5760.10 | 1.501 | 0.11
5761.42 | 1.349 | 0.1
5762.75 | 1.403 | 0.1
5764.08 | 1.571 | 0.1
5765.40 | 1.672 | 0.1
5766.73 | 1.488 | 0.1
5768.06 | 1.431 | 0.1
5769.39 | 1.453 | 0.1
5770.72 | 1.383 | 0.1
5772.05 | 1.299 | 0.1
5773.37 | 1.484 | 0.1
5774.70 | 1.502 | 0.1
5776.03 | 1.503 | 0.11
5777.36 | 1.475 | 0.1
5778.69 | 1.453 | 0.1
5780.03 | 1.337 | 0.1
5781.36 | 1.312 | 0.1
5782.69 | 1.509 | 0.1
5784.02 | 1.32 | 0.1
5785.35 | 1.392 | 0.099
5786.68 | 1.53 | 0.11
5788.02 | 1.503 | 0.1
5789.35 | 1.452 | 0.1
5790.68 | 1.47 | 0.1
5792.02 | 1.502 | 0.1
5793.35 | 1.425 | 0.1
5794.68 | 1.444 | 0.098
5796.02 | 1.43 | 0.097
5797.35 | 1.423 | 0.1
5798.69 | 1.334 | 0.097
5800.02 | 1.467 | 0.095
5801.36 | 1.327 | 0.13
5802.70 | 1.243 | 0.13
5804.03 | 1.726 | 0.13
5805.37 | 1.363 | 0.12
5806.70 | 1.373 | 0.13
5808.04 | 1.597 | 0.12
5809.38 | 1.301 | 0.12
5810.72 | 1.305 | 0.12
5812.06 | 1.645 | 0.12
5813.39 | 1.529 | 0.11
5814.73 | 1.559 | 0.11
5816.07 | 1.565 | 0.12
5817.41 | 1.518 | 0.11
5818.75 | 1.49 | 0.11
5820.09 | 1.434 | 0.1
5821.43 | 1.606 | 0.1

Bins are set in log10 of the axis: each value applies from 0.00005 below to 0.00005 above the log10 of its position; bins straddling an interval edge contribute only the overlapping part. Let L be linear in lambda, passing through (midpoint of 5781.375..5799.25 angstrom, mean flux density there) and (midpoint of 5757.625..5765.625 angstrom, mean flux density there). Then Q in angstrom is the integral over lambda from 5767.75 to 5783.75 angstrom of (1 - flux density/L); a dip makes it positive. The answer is 0.32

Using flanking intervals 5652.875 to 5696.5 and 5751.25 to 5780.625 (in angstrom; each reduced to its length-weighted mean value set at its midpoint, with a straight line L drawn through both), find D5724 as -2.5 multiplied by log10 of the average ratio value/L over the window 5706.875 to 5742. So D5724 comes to 0.02 mag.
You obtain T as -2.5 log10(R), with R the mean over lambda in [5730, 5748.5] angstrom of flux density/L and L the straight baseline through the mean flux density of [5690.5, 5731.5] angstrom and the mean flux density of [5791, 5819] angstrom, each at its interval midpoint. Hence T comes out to 0.05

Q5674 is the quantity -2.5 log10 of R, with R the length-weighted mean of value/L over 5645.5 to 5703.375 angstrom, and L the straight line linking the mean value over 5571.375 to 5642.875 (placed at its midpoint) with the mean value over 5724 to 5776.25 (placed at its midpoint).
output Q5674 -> -0.029 mag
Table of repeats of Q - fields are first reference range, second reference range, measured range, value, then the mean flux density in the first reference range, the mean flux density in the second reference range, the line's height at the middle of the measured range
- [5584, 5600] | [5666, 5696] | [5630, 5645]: 0.2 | 1.44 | 1.51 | 1.48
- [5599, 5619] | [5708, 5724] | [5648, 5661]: -0.2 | 1.46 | 1.43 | 1.45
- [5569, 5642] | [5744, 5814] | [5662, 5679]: -0.5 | 1.46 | 1.43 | 1.45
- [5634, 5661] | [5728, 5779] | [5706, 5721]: 0.4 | 1.48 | 1.43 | 1.45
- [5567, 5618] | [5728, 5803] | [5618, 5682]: -1.1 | 1.46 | 1.43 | 1.45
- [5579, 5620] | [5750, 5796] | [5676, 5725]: -0.7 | 1.46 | 1.44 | 1.45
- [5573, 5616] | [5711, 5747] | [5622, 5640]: -0.3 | 1.45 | 1.43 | 1.45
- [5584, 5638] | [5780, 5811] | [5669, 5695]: -1.2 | 1.46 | 1.42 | 1.44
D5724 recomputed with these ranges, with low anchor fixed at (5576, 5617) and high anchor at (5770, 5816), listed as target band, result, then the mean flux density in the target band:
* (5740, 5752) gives 0.05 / 1.38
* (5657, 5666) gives 0.01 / 1.43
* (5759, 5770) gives -0.03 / 1.48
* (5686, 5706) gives -0.03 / 1.49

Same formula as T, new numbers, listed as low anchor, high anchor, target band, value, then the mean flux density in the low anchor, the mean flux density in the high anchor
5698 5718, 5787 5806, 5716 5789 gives 0.00 mag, 1.43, 1.44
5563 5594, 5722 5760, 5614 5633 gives 0.00 mag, 1.46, 1.42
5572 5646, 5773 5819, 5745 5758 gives 0.06 mag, 1.46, 1.45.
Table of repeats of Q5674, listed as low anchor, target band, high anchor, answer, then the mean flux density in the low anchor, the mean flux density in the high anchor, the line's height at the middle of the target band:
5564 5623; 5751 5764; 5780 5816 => 0.03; 1.46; 1.44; 1.45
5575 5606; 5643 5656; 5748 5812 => -0.03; 1.45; 1.43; 1.44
